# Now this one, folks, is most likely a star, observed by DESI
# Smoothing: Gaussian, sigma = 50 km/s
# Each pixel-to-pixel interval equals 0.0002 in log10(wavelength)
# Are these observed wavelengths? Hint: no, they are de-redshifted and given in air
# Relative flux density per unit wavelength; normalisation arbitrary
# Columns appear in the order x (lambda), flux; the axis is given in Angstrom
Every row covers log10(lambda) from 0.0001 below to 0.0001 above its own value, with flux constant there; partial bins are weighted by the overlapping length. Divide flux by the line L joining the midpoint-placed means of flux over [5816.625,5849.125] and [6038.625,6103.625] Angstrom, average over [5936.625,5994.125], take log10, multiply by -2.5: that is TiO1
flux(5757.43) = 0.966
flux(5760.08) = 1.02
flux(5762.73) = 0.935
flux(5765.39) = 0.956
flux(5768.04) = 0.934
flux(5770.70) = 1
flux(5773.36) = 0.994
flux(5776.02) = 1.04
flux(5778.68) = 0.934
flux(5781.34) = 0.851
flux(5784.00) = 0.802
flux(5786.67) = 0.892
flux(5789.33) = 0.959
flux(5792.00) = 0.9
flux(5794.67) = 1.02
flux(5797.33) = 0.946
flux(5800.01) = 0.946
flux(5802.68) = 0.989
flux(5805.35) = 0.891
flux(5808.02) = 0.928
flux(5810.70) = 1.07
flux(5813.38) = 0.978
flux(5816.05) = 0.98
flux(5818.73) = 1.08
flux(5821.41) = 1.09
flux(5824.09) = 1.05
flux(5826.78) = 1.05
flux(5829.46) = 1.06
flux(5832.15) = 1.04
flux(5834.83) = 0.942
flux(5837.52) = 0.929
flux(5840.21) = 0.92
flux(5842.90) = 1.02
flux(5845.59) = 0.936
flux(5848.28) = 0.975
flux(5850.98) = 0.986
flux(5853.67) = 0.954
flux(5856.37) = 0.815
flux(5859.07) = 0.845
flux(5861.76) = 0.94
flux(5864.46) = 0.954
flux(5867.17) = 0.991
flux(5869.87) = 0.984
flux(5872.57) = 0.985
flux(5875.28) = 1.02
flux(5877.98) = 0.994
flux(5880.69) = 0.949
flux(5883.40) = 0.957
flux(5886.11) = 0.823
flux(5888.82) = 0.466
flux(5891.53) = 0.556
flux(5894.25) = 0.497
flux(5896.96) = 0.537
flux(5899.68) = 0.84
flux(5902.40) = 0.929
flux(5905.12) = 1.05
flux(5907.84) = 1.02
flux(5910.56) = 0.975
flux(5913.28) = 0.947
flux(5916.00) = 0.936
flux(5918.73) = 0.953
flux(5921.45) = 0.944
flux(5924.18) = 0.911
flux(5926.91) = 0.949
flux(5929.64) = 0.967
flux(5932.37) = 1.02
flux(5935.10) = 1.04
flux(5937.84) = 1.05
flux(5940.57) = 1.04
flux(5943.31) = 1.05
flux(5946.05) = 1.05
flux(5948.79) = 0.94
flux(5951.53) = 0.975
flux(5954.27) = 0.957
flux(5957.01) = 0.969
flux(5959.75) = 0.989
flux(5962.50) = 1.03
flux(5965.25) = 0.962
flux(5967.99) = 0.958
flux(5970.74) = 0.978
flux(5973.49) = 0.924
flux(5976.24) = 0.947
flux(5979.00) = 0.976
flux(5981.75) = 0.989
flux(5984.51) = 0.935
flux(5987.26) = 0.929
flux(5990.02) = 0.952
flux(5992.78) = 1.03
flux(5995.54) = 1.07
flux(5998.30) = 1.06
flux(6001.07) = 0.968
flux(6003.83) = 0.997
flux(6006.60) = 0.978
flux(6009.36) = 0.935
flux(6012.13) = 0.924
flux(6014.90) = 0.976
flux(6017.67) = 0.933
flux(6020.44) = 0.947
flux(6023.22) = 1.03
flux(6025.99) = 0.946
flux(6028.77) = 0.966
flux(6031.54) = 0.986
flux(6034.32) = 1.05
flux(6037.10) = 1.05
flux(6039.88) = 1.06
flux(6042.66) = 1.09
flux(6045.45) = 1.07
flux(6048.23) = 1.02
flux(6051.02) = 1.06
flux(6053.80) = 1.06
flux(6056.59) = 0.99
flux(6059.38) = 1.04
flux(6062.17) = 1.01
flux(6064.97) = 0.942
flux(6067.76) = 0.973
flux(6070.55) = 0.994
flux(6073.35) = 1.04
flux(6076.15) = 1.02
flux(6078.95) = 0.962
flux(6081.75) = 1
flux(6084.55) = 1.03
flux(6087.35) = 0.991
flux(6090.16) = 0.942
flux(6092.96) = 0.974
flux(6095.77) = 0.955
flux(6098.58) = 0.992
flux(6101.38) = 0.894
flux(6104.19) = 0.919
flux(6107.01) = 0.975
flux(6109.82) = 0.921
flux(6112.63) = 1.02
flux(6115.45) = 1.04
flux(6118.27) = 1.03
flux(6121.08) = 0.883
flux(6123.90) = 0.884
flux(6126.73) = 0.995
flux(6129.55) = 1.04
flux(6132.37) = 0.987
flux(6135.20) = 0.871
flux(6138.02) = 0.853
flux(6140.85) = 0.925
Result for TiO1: 0.03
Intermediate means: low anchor 1.01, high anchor 1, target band 0.982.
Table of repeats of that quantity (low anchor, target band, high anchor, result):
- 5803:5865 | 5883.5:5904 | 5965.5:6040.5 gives 0.38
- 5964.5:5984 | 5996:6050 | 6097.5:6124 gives -0.04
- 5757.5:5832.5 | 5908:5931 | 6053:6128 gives 0.03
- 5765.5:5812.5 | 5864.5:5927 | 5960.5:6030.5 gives 0.10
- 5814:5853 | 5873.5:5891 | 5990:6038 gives 0.17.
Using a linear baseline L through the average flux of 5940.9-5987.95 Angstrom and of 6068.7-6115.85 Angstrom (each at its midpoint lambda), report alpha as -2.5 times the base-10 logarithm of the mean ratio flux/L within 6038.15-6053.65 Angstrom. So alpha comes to -0.087 mag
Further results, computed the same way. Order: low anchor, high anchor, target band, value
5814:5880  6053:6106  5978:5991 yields 0.03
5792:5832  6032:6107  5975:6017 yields 0.03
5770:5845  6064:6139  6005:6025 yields 0.01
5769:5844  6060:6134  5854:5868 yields 0.08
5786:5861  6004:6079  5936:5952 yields -0.03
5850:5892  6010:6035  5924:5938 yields -0.07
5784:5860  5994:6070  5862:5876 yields 0.00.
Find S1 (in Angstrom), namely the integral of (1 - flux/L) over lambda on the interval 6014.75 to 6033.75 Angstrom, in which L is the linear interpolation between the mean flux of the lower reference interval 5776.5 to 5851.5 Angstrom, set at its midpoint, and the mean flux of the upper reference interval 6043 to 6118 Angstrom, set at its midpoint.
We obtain 0.3 Angstrom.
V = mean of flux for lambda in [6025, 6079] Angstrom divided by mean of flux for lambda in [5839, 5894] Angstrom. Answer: 1.14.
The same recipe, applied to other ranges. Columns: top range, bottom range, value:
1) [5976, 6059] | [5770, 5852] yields 1.03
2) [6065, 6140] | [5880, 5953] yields 1.07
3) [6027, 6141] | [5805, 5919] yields 1.07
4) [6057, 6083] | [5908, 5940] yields 1.02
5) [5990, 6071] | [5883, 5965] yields 1.10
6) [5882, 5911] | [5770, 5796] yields 0.83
